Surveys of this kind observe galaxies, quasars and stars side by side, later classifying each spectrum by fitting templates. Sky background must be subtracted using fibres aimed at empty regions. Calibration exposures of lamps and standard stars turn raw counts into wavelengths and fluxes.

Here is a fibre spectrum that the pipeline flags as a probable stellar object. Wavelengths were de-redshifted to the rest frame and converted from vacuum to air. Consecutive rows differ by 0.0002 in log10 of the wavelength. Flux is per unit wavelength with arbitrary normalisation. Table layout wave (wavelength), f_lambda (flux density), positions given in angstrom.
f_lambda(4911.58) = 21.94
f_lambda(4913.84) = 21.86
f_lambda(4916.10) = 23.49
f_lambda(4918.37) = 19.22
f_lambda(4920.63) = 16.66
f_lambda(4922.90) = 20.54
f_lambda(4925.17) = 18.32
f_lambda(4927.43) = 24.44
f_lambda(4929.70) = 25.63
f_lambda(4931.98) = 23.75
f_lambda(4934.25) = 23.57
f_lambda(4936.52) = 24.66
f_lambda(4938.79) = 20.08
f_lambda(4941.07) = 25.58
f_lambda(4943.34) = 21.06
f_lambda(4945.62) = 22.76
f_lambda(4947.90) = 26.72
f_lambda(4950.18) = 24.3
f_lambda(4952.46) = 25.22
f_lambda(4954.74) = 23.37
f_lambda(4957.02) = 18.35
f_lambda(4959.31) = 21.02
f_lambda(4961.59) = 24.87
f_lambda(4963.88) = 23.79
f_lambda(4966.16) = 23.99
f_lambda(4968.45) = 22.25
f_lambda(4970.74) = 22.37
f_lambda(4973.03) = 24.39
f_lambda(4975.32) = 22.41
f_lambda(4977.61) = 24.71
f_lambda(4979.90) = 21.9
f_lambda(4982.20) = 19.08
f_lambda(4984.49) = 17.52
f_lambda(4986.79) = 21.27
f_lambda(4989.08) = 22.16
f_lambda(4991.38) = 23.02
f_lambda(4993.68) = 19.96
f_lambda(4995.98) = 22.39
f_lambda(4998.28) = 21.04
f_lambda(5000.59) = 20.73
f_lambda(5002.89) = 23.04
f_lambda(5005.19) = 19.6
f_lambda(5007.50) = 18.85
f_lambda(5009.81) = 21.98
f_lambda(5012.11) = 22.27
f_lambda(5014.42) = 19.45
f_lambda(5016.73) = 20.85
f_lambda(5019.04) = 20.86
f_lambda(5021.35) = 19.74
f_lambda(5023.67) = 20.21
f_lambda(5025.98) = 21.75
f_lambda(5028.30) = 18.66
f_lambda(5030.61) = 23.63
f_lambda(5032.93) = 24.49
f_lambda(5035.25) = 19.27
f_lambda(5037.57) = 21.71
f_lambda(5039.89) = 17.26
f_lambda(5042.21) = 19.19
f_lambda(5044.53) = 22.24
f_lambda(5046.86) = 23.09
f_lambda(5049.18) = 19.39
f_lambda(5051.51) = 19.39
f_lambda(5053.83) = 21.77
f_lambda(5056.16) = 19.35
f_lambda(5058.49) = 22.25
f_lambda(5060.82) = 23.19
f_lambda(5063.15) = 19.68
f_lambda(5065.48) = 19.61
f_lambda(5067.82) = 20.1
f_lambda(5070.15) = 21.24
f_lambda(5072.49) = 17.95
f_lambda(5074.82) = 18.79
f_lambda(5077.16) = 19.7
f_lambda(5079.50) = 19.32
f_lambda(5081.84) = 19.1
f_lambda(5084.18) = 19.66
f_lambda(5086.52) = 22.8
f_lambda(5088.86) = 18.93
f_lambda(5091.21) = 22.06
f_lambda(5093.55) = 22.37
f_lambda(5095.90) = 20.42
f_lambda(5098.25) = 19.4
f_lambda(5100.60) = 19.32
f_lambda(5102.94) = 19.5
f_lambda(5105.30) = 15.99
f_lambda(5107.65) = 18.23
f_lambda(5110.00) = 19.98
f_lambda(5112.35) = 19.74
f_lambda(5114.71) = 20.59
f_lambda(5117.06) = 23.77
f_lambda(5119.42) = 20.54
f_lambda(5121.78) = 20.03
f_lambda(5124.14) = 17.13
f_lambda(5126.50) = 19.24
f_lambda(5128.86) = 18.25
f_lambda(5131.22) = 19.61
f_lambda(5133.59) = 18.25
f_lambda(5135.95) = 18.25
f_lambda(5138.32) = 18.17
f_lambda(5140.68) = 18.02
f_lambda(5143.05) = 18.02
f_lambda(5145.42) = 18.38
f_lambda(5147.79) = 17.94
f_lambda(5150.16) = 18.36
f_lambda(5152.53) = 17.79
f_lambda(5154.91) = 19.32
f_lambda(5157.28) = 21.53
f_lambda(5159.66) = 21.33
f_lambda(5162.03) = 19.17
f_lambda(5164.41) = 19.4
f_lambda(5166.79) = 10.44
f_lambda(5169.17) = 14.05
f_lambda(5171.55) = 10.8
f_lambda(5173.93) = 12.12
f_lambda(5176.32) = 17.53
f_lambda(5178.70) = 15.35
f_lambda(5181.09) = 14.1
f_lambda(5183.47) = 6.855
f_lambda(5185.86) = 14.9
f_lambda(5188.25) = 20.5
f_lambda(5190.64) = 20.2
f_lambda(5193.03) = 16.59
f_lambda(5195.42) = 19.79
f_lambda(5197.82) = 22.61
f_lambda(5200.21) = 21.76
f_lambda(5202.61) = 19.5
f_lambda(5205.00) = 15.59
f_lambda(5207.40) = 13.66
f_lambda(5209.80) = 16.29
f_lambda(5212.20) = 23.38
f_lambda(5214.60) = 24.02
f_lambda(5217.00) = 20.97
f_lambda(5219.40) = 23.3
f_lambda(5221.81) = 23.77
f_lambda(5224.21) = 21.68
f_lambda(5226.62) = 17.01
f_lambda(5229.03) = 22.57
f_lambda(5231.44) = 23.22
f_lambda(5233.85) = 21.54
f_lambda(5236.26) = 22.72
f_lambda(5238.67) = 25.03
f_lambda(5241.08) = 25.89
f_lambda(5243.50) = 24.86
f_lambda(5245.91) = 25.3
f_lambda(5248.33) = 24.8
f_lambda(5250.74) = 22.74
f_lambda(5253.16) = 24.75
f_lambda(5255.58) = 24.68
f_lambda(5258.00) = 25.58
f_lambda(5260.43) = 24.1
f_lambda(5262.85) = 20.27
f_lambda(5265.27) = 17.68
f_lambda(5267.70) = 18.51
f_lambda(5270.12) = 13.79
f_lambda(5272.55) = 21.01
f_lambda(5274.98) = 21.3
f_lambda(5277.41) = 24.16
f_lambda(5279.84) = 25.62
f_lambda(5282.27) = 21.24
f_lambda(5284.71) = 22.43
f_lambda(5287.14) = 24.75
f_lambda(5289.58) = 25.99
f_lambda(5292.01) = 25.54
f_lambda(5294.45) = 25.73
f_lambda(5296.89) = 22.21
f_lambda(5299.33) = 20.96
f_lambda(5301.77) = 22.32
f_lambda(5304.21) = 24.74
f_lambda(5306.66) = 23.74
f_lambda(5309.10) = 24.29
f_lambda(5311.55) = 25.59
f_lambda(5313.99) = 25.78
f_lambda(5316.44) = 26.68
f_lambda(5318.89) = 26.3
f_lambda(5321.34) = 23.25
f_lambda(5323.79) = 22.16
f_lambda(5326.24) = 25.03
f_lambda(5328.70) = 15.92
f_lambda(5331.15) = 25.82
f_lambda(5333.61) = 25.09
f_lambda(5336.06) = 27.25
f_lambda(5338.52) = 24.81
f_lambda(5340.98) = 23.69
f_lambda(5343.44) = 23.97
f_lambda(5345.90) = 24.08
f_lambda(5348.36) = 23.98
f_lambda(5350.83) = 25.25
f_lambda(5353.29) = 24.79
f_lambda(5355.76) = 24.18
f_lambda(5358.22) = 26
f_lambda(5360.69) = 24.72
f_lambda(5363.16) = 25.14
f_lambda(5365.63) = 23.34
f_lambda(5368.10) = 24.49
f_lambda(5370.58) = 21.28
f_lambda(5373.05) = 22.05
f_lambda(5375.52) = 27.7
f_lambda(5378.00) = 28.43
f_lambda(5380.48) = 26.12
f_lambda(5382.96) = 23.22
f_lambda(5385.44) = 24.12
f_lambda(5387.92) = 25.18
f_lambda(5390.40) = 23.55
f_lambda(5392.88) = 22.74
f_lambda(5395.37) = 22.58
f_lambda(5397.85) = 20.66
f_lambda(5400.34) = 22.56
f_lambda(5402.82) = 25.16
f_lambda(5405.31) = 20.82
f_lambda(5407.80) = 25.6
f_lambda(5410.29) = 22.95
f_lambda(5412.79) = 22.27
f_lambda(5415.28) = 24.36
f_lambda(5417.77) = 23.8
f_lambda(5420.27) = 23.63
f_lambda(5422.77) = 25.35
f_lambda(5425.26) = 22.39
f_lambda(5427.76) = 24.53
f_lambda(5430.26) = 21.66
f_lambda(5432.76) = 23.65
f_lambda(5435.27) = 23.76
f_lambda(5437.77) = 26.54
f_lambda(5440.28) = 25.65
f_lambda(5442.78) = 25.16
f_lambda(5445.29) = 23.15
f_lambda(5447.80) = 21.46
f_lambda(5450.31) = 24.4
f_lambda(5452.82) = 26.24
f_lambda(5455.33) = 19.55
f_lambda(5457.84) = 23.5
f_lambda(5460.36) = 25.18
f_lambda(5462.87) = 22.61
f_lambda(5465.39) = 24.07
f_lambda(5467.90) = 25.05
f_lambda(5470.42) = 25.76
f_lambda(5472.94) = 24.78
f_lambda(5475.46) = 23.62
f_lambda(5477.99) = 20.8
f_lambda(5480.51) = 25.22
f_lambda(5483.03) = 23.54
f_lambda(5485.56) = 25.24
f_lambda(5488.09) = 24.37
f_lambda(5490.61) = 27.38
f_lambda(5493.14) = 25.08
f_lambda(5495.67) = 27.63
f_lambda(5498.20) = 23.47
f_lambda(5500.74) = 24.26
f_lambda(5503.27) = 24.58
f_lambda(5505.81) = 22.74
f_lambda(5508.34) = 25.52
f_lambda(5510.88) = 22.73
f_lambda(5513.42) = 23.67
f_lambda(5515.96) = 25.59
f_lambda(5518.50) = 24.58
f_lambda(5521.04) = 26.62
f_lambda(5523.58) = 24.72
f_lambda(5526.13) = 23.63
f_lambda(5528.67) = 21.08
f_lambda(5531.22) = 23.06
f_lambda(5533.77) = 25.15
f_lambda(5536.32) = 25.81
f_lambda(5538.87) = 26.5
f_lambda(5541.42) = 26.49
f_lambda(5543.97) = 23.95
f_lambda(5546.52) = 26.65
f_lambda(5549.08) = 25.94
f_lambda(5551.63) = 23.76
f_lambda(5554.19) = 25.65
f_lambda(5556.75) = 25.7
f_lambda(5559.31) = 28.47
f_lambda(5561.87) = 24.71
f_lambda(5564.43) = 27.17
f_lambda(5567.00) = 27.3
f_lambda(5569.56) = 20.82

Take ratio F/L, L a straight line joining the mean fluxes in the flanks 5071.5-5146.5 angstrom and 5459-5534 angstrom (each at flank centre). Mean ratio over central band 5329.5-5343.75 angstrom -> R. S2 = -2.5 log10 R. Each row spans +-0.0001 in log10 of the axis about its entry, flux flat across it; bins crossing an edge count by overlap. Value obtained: -0.12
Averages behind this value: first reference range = 19.4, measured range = 24.9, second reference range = 24.4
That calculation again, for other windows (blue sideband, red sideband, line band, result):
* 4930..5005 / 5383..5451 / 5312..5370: -0.04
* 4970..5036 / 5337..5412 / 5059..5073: 0.07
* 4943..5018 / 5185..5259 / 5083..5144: 0.12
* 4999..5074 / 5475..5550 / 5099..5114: 0.13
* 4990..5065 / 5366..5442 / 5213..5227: 0.02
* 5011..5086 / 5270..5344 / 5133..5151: 0.19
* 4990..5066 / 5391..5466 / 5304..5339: -0.07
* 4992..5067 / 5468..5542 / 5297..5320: -0.06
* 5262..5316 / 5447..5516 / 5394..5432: 0.02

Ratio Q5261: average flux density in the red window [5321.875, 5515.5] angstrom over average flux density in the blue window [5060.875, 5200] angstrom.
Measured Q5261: 1.3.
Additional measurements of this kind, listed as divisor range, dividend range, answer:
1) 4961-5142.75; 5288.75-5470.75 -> 1.17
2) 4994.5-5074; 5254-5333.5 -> 1.11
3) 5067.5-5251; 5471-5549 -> 1.27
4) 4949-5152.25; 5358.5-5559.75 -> 1.18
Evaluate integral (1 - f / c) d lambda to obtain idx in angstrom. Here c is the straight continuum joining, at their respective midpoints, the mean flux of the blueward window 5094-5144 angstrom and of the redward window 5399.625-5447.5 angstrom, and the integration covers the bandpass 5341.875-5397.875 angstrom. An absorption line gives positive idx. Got -3.2 angstrom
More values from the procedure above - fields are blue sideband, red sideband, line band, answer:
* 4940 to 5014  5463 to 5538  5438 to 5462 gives 0.33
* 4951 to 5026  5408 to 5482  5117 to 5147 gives 4.68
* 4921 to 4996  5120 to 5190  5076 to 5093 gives -1.12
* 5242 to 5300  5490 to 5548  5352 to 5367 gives -0.73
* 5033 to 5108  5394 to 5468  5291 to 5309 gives -1.04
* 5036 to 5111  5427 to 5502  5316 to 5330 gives -0.19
